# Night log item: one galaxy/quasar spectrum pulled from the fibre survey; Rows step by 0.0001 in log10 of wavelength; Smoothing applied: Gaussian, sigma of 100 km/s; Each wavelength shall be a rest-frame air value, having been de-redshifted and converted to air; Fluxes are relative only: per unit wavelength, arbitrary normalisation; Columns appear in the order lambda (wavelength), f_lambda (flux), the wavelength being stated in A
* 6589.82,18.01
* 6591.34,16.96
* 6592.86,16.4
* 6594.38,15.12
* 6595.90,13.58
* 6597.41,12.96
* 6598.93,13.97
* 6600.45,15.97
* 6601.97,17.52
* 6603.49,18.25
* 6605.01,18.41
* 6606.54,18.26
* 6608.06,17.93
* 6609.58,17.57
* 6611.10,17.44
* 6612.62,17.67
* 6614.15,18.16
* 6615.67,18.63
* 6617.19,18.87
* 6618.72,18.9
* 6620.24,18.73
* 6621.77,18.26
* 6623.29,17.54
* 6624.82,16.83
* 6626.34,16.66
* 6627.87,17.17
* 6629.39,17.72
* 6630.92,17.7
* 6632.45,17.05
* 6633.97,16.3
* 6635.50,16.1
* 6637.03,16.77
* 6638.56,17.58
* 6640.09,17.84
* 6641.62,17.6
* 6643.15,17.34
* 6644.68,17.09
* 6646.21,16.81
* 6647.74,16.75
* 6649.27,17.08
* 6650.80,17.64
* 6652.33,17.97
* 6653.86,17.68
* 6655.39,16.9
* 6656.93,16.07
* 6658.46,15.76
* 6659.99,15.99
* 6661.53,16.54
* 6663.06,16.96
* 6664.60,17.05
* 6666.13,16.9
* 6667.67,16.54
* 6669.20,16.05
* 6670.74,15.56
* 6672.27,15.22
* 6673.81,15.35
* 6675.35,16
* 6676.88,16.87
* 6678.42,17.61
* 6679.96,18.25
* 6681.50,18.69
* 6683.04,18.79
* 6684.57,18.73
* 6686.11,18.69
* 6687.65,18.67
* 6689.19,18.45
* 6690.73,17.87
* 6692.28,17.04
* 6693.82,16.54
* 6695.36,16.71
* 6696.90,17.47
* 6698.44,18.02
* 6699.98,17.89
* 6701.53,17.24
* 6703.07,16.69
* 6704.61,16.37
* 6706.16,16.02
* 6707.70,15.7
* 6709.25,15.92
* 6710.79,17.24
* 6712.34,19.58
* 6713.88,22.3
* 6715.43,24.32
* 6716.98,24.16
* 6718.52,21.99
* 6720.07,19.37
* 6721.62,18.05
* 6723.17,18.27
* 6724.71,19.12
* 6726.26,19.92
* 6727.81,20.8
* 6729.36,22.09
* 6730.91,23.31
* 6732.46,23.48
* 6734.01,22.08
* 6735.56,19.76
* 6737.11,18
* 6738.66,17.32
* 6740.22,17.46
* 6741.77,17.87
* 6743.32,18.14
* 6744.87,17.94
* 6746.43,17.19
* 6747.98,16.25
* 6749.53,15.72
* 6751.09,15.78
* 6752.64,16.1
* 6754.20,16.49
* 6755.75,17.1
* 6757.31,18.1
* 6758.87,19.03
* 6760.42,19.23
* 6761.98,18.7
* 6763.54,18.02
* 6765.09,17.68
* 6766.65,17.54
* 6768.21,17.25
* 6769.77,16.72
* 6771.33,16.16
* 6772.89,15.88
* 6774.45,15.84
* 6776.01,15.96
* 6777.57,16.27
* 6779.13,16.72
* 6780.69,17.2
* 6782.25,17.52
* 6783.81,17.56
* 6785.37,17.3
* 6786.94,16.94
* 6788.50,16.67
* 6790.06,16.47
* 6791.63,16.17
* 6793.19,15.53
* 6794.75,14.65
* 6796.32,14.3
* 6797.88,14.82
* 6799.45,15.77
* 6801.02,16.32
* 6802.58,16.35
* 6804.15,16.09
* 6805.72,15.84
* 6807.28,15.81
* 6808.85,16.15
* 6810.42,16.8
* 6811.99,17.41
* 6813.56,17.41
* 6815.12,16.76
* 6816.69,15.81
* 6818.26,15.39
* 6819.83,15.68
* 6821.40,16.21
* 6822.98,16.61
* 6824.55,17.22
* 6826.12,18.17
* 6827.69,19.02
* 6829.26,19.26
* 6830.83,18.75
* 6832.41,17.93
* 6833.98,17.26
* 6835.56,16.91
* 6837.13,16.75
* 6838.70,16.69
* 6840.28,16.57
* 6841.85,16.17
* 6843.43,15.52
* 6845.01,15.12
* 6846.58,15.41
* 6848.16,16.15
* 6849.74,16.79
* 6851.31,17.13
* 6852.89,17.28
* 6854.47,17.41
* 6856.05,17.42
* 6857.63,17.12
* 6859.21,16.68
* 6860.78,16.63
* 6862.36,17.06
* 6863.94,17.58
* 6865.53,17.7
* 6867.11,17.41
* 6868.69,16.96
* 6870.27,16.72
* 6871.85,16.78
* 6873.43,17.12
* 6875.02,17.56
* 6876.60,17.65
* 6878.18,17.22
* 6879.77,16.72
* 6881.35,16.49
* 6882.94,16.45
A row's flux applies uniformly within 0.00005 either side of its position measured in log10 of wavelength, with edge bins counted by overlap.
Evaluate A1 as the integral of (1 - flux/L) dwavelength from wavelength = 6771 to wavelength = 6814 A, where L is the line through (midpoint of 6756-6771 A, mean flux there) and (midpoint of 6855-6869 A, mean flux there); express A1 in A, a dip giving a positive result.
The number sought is 3.5 A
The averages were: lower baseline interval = 17.9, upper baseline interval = 17.2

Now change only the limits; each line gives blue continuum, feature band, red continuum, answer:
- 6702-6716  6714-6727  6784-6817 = -2.1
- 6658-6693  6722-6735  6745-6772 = -2.9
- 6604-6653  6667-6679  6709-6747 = 1.6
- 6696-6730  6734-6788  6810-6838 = 2.7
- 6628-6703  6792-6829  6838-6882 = 1.3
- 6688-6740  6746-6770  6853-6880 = 1.5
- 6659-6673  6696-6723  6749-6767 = -2.9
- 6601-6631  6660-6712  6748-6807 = 0.8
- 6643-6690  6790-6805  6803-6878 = 1.2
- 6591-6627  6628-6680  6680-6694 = 2.7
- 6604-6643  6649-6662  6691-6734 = 1.0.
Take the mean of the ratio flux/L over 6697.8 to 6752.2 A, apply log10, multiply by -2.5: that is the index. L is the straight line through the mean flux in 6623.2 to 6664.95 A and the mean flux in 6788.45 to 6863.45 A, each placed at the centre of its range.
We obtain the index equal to -0.13 mag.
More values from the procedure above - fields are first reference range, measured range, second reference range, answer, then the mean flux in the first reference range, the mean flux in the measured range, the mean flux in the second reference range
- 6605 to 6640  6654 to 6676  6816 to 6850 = 0.08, 17.6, 16.2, 16.8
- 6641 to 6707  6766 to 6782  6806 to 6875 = 0.03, 17.1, 16.6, 16.9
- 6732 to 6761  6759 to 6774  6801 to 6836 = 0.01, 18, 17.5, 16.9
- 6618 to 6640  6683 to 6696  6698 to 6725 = 0.03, 17.4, 17.9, 18.8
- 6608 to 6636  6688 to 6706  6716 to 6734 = 0.17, 17.7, 17.3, 21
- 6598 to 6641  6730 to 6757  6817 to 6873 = -0.07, 17.5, 18.2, 16.9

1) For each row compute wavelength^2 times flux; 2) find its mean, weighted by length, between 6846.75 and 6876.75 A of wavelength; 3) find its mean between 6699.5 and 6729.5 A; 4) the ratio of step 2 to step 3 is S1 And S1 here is 0.9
